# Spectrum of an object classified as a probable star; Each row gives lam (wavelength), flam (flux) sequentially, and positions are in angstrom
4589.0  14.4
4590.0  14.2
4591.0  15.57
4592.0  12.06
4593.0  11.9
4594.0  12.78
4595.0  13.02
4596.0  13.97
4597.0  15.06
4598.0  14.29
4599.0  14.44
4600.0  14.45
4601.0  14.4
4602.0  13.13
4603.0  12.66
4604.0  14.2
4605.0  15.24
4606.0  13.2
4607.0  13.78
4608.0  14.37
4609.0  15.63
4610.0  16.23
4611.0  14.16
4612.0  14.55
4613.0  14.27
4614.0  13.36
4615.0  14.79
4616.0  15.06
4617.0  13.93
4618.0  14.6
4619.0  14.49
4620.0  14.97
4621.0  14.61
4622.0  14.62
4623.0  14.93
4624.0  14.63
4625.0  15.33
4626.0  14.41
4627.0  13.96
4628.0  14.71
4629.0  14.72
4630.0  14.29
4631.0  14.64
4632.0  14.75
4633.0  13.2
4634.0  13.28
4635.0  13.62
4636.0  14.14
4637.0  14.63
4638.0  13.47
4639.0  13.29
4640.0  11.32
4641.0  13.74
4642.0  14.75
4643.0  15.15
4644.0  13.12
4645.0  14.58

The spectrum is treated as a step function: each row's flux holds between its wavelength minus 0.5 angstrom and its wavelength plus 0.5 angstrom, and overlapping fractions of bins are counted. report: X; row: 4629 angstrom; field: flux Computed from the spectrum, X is 14.72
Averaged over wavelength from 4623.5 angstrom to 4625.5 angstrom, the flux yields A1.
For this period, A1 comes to 15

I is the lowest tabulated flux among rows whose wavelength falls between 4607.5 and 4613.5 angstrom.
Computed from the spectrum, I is 14.16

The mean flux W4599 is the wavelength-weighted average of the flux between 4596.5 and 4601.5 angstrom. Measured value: 14.5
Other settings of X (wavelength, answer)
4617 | 13.93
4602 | 13.13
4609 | 15.63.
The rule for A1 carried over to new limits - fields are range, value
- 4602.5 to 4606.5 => 13.8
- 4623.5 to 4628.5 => 14.6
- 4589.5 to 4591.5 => 14.9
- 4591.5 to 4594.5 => 12.2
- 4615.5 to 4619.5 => 14.5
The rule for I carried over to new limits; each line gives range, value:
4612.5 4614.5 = 13.36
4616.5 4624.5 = 13.93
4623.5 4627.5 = 13.96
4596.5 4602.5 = 13.13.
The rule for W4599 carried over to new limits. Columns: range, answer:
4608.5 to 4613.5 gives 15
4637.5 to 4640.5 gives 12.7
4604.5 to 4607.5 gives 14.1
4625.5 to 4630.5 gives 14.4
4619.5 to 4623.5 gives 14.8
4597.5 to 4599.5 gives 14.4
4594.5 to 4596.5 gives 13.5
